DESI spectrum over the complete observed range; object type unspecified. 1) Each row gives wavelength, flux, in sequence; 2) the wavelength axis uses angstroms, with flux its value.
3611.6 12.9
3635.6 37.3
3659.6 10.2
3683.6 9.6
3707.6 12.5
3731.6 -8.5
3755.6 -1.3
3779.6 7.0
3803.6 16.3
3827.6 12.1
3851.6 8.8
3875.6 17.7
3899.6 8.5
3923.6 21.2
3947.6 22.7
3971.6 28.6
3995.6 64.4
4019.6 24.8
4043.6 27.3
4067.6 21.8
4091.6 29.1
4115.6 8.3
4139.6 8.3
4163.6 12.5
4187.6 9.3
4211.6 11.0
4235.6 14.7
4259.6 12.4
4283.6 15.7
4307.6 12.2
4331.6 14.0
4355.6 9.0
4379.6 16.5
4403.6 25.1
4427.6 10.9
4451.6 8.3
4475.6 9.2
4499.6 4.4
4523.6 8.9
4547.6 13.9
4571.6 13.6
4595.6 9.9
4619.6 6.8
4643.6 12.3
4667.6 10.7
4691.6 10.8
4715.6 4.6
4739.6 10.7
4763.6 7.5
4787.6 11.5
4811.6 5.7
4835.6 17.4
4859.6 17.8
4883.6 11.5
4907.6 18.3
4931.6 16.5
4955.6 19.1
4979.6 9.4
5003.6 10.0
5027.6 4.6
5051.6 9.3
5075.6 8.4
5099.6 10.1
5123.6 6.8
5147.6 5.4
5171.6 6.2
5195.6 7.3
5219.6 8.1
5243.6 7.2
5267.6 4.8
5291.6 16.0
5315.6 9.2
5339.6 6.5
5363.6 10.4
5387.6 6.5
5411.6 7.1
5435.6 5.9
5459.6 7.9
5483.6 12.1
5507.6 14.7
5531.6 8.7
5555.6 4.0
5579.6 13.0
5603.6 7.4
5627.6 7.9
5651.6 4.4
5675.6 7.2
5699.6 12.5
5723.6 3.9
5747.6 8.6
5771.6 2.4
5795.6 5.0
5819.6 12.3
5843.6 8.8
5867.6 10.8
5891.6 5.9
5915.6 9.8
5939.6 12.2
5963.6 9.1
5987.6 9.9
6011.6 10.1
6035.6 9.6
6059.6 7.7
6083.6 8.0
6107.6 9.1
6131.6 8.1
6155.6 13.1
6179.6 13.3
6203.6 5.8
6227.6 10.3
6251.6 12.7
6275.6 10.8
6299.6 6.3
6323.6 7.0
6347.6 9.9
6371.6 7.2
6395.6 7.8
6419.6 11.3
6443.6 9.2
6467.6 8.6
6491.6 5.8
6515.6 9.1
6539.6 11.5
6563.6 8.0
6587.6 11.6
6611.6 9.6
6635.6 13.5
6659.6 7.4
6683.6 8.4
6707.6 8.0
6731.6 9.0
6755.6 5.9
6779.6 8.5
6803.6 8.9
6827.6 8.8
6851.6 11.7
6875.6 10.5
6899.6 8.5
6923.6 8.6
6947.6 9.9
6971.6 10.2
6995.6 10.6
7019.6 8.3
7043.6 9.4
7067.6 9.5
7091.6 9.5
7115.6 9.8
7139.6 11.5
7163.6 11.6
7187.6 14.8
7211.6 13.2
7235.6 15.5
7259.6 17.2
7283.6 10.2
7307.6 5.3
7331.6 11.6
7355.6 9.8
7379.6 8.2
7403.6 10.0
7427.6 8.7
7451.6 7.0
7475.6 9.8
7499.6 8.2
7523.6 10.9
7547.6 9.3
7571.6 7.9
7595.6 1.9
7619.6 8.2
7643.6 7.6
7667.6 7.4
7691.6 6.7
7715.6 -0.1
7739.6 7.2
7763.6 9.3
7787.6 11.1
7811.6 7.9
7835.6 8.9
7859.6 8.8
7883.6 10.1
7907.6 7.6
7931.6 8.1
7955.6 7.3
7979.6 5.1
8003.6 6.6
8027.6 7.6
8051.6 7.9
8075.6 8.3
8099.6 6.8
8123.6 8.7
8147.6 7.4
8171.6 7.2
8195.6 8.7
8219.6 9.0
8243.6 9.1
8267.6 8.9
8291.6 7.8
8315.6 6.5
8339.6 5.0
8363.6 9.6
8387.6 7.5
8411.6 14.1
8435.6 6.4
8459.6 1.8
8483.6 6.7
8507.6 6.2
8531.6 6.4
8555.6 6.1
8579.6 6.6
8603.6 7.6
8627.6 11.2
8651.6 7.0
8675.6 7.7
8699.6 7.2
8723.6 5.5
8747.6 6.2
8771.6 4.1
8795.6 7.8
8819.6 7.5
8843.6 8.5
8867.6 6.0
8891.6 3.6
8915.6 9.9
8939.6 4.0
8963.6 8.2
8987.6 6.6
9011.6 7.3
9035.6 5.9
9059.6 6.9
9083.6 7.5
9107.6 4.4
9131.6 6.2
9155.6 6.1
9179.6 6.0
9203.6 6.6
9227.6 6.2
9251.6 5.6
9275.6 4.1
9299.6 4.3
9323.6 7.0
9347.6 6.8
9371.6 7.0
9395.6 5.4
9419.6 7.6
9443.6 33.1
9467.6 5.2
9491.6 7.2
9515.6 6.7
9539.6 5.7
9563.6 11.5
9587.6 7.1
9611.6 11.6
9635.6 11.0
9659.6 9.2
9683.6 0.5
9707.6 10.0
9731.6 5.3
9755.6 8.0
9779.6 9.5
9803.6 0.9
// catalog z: 1.584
